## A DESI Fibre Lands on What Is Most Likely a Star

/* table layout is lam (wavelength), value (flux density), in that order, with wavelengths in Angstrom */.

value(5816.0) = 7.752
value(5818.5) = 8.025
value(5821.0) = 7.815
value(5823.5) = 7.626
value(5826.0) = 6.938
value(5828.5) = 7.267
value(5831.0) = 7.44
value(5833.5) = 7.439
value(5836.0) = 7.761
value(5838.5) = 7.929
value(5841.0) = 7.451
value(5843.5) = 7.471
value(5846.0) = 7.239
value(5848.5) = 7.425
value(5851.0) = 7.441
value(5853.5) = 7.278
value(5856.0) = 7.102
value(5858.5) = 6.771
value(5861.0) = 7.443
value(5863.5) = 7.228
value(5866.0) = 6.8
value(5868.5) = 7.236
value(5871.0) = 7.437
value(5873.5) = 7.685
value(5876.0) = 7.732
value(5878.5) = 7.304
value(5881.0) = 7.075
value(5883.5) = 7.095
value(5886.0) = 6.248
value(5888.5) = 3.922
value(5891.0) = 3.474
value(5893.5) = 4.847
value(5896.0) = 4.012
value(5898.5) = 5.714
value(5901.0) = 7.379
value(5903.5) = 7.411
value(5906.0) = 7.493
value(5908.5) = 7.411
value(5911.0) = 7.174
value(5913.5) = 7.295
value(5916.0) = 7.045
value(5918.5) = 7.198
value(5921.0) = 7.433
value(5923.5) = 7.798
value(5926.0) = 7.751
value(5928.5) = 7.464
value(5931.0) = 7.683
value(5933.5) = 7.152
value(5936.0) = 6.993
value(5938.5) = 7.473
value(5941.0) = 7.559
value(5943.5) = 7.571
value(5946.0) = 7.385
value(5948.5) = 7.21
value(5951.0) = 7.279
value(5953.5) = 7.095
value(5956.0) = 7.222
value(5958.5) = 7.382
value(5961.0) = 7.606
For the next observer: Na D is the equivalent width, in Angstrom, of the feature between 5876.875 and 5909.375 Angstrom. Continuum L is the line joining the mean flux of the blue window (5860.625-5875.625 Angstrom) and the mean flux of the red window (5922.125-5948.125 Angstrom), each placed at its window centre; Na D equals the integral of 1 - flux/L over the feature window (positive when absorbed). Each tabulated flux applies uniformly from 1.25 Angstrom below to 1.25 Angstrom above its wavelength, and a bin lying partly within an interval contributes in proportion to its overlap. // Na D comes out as 5.6 Angstrom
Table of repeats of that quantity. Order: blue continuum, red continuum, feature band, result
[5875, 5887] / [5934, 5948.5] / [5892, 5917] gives 2.30 Angstrom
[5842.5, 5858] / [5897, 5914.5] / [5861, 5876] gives -0.22 Angstrom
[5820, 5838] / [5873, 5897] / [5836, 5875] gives -3.59 Angstrom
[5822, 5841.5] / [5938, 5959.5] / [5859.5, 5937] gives 5.98 Angstrom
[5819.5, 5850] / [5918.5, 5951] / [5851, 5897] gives 5.83 Angstrom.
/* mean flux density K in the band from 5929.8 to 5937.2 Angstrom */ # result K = 7.28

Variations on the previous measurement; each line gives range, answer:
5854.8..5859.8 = 6.94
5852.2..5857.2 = 7.19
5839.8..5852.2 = 7.41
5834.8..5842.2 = 7.72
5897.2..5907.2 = 6.98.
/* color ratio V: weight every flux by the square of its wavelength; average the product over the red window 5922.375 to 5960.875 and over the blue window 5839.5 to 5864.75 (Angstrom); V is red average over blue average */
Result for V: 1.05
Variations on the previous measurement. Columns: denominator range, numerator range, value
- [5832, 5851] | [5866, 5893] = 0.87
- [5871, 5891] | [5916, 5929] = 1.16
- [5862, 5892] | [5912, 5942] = 1.13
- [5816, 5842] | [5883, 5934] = 0.90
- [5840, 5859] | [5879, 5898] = 0.74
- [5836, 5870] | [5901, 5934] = 1.04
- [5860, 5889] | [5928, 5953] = 1.08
